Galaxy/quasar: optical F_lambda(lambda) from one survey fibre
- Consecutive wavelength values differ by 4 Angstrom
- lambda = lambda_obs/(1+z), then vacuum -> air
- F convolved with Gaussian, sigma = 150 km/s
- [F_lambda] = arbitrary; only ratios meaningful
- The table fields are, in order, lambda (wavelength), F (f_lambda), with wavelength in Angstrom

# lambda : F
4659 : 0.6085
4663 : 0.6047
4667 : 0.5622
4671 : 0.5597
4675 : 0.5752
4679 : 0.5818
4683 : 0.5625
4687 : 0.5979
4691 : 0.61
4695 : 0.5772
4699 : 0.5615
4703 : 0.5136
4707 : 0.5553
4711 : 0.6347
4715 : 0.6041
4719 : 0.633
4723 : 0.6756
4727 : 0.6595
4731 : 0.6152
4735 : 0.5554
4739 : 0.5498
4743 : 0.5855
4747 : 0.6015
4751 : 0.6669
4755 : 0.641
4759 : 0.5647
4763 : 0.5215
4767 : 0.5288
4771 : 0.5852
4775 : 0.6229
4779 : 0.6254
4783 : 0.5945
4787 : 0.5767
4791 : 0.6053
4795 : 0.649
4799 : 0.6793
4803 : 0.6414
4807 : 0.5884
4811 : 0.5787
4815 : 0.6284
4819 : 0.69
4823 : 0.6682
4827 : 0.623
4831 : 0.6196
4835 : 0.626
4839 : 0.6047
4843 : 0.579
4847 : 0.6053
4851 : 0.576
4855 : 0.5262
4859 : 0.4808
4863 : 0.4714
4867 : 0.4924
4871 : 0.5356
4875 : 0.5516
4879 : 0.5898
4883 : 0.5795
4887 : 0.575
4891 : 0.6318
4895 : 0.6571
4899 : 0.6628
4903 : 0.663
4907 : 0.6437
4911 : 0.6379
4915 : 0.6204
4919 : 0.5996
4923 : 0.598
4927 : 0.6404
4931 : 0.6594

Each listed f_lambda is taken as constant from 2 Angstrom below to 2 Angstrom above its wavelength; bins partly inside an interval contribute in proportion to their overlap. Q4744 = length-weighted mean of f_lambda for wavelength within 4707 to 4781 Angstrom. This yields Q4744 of 0.603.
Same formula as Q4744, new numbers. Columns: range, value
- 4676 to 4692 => 0.586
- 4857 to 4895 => 0.551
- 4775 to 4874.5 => 0.594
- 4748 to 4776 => 0.589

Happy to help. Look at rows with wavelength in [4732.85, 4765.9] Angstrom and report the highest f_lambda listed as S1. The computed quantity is 0.6669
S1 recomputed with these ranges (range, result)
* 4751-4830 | 0.69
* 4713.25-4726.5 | 0.6756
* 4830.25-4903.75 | 0.663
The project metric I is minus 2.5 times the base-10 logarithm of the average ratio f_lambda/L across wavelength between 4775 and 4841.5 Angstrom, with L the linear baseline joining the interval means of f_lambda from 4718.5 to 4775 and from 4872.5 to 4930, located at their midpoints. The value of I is -0.03 mag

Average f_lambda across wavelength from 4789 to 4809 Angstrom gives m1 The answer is 0.633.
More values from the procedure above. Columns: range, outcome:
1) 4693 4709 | 0.552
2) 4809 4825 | 0.641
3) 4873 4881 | 0.571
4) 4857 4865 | 0.476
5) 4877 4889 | 0.581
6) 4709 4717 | 0.619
